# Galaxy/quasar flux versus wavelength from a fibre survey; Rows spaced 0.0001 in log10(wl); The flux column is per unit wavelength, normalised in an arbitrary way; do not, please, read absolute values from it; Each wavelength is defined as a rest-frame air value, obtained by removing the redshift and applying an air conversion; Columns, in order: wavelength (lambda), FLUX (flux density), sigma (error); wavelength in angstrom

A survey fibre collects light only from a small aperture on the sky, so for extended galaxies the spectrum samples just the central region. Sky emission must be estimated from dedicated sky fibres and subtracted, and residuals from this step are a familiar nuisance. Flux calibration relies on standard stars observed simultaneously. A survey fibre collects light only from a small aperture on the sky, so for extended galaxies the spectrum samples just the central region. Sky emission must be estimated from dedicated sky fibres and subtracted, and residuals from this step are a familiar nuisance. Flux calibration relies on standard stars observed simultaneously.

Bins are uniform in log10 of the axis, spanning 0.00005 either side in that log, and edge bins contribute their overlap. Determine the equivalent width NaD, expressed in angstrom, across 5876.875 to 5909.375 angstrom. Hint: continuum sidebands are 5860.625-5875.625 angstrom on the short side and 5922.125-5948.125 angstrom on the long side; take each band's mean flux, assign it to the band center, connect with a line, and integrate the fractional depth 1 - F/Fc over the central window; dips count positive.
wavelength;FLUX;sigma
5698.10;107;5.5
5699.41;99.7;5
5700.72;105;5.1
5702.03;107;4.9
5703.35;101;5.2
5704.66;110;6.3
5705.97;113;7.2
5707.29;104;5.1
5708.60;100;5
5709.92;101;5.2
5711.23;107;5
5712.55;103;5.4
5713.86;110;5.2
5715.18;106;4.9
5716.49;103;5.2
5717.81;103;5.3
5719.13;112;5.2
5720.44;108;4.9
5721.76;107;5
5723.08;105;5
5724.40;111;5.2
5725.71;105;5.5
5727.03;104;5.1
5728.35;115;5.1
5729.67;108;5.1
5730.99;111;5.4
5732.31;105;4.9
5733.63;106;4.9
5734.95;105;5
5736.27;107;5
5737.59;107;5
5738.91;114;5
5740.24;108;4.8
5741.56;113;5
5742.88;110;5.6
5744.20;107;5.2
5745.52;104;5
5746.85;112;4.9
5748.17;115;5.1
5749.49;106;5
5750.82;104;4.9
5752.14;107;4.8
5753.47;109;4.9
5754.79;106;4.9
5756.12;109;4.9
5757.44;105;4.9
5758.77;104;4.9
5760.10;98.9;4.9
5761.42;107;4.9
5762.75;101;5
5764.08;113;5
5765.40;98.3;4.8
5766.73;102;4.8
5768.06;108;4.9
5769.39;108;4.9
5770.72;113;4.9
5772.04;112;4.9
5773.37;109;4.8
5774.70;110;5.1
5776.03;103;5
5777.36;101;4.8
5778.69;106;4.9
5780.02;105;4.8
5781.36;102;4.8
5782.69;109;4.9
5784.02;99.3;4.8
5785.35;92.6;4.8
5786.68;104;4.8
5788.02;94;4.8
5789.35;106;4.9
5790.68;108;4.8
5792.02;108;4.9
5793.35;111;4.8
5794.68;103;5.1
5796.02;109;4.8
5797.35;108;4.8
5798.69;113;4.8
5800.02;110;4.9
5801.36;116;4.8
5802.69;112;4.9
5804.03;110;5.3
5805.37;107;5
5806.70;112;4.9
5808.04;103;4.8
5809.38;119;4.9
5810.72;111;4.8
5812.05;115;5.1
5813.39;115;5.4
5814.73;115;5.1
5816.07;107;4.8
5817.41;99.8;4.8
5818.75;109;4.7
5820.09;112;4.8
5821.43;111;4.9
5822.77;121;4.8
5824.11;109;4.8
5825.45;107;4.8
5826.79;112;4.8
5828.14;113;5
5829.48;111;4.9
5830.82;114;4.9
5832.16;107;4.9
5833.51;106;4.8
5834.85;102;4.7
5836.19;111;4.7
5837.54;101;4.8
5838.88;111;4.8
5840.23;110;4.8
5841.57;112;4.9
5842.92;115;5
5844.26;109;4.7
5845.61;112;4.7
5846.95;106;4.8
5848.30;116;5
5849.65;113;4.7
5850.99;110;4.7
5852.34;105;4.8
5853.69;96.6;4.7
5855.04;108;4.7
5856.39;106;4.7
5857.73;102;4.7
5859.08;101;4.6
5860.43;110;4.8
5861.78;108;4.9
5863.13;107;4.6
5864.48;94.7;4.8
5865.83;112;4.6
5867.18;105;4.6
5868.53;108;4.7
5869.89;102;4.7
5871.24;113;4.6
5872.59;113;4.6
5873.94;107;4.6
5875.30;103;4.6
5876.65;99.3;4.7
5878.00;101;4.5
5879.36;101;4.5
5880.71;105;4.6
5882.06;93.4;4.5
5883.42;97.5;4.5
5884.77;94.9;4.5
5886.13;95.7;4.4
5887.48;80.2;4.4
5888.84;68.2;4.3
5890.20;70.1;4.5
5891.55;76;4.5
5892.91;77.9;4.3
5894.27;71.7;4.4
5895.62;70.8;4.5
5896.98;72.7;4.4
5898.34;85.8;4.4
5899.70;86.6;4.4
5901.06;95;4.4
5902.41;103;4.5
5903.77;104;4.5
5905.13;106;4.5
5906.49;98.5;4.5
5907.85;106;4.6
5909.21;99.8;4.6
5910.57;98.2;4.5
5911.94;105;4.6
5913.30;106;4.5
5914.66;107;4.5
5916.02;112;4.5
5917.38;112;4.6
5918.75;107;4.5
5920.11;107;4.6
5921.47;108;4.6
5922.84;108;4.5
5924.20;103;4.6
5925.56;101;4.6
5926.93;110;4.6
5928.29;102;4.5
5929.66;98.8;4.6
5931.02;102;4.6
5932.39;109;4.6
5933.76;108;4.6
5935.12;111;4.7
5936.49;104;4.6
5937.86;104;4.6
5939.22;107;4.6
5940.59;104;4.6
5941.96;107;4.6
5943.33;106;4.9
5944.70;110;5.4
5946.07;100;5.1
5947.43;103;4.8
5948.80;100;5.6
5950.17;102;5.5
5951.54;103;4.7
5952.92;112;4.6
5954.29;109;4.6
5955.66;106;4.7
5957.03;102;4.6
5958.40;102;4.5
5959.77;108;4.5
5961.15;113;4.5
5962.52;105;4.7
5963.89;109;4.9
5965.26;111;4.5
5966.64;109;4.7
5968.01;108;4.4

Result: 4.9 angstrom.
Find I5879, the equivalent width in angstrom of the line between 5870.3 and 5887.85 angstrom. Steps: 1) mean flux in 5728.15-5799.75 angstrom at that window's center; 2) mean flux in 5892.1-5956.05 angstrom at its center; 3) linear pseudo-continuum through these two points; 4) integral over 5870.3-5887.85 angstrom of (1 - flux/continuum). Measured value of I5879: 0.4 angstrom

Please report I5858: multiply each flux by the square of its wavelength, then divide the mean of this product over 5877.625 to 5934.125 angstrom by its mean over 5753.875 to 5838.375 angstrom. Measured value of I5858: 0.9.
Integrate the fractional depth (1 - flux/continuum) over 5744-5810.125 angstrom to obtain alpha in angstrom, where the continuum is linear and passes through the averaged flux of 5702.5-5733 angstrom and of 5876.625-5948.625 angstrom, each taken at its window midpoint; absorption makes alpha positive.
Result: -1.69 angstrom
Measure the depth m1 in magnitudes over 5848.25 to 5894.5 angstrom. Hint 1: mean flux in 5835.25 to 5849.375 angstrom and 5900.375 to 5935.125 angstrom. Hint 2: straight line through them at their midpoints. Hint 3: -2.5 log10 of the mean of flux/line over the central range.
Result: 0.09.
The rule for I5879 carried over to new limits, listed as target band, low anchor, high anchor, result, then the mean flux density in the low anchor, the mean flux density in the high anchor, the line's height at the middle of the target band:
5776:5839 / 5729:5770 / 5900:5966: -1.0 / 107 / 105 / 106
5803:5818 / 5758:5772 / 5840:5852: -0.2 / 106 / 111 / 109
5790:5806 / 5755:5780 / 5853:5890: -0.8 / 106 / 101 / 104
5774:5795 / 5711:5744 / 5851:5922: 0.1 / 108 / 98.6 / 104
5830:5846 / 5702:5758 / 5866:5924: -1.3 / 107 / 97.4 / 101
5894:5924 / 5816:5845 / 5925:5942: 2.0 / 110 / 105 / 106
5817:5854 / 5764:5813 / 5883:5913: -3.7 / 107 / 89.4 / 99.6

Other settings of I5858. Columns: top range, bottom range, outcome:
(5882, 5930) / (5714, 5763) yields 0.94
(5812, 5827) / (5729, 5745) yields 1.05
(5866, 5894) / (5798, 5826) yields 0.88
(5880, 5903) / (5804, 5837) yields 0.79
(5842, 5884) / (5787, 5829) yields 0.98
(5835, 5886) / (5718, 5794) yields 1.03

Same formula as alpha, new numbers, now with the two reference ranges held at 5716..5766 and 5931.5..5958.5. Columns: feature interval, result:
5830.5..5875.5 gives -0.54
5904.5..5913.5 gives 0.27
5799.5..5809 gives -0.32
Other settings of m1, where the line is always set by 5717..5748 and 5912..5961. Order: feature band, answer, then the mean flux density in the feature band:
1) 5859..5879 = 0.01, 106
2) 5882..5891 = 0.24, 85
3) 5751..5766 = 0.03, 105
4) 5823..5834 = -0.03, 110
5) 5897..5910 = 0.10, 97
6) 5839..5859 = -0.02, 108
